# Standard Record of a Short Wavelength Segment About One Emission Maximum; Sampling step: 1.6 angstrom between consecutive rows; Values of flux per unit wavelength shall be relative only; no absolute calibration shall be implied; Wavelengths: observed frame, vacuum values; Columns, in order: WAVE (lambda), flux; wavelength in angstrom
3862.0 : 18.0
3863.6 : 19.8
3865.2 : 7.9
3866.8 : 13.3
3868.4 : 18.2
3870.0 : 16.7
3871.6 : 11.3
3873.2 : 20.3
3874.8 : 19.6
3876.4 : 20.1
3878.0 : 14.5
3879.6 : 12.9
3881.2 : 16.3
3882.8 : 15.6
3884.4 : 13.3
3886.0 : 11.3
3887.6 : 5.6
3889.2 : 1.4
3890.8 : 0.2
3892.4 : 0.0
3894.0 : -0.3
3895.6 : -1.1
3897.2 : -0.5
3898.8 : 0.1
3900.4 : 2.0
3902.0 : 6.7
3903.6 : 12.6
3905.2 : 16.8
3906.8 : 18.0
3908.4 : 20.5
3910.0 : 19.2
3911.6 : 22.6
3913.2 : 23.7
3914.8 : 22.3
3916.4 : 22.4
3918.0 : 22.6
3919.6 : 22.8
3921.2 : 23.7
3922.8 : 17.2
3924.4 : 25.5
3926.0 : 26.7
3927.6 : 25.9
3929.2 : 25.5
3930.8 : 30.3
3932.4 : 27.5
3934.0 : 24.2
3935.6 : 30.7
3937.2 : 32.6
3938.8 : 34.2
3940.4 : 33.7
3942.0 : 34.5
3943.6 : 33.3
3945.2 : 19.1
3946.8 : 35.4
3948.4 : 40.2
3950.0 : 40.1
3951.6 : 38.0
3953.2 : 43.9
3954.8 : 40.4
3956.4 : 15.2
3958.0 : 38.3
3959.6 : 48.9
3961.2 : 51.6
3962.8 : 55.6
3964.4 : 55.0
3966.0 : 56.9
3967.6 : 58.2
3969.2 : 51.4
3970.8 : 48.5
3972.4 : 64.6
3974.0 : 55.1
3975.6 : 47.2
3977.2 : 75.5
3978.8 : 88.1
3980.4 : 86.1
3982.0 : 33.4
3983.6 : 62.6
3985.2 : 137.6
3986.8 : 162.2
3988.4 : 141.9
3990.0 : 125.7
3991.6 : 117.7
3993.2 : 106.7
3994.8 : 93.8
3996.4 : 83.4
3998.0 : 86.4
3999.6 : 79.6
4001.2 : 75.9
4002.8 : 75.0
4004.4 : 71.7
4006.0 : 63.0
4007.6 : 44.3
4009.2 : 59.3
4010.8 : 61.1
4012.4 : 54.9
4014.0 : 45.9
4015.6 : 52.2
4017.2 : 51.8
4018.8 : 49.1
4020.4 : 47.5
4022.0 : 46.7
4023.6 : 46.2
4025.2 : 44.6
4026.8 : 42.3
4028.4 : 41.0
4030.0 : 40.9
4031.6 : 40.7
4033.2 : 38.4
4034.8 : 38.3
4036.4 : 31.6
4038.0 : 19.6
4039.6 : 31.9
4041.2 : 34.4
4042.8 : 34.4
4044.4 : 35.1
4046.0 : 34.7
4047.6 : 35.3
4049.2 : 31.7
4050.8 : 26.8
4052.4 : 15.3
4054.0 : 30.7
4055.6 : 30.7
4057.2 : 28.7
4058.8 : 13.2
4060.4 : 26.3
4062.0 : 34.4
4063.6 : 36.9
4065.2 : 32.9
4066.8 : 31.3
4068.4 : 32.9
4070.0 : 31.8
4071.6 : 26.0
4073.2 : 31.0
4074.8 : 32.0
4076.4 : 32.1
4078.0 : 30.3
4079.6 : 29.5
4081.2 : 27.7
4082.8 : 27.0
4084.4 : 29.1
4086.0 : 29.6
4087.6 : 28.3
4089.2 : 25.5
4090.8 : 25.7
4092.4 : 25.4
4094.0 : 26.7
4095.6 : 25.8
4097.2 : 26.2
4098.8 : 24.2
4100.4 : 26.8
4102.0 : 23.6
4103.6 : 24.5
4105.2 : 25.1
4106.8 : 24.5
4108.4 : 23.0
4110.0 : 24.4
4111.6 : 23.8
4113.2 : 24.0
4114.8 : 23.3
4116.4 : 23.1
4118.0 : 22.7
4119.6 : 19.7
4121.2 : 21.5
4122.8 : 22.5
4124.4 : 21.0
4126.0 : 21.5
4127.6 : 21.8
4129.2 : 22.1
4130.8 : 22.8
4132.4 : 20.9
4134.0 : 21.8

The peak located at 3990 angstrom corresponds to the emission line Lyman alpha 1216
